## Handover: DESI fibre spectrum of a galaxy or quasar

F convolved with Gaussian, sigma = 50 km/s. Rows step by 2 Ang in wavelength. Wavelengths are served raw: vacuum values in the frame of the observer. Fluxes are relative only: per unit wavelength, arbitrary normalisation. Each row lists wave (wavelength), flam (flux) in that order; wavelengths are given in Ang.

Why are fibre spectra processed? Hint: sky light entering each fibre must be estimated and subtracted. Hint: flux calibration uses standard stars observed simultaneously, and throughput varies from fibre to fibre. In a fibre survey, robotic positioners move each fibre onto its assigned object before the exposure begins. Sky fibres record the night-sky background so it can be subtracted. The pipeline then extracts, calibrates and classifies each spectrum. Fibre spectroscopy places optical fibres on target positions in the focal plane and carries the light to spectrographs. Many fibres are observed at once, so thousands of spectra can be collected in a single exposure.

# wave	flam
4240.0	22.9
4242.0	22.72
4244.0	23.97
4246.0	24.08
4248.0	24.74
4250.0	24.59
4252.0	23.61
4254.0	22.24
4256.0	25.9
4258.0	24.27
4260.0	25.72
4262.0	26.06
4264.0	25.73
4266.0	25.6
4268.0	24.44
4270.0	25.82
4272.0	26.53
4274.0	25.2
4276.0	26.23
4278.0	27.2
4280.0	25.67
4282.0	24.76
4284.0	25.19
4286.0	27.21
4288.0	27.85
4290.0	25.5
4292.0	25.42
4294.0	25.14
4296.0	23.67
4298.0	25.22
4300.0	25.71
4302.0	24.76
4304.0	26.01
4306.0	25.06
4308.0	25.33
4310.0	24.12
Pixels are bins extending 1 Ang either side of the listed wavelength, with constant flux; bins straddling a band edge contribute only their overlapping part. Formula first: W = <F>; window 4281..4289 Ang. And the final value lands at 26.3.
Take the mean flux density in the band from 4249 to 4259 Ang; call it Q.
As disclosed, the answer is 24.1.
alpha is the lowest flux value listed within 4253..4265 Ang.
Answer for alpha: 22.24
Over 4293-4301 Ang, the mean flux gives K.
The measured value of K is 24.9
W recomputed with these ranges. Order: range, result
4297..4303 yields 25.2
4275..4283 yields 26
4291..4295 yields 25.3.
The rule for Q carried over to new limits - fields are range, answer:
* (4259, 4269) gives 25.5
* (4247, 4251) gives 24.7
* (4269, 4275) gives 25.9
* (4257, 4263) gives 25.3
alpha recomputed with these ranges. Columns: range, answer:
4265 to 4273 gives 24.44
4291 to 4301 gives 23.67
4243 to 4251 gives 23.97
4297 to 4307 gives 24.76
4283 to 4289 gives 25.19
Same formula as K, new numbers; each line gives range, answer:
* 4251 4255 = 22.9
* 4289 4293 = 25.5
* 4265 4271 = 25.3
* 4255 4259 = 25.1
